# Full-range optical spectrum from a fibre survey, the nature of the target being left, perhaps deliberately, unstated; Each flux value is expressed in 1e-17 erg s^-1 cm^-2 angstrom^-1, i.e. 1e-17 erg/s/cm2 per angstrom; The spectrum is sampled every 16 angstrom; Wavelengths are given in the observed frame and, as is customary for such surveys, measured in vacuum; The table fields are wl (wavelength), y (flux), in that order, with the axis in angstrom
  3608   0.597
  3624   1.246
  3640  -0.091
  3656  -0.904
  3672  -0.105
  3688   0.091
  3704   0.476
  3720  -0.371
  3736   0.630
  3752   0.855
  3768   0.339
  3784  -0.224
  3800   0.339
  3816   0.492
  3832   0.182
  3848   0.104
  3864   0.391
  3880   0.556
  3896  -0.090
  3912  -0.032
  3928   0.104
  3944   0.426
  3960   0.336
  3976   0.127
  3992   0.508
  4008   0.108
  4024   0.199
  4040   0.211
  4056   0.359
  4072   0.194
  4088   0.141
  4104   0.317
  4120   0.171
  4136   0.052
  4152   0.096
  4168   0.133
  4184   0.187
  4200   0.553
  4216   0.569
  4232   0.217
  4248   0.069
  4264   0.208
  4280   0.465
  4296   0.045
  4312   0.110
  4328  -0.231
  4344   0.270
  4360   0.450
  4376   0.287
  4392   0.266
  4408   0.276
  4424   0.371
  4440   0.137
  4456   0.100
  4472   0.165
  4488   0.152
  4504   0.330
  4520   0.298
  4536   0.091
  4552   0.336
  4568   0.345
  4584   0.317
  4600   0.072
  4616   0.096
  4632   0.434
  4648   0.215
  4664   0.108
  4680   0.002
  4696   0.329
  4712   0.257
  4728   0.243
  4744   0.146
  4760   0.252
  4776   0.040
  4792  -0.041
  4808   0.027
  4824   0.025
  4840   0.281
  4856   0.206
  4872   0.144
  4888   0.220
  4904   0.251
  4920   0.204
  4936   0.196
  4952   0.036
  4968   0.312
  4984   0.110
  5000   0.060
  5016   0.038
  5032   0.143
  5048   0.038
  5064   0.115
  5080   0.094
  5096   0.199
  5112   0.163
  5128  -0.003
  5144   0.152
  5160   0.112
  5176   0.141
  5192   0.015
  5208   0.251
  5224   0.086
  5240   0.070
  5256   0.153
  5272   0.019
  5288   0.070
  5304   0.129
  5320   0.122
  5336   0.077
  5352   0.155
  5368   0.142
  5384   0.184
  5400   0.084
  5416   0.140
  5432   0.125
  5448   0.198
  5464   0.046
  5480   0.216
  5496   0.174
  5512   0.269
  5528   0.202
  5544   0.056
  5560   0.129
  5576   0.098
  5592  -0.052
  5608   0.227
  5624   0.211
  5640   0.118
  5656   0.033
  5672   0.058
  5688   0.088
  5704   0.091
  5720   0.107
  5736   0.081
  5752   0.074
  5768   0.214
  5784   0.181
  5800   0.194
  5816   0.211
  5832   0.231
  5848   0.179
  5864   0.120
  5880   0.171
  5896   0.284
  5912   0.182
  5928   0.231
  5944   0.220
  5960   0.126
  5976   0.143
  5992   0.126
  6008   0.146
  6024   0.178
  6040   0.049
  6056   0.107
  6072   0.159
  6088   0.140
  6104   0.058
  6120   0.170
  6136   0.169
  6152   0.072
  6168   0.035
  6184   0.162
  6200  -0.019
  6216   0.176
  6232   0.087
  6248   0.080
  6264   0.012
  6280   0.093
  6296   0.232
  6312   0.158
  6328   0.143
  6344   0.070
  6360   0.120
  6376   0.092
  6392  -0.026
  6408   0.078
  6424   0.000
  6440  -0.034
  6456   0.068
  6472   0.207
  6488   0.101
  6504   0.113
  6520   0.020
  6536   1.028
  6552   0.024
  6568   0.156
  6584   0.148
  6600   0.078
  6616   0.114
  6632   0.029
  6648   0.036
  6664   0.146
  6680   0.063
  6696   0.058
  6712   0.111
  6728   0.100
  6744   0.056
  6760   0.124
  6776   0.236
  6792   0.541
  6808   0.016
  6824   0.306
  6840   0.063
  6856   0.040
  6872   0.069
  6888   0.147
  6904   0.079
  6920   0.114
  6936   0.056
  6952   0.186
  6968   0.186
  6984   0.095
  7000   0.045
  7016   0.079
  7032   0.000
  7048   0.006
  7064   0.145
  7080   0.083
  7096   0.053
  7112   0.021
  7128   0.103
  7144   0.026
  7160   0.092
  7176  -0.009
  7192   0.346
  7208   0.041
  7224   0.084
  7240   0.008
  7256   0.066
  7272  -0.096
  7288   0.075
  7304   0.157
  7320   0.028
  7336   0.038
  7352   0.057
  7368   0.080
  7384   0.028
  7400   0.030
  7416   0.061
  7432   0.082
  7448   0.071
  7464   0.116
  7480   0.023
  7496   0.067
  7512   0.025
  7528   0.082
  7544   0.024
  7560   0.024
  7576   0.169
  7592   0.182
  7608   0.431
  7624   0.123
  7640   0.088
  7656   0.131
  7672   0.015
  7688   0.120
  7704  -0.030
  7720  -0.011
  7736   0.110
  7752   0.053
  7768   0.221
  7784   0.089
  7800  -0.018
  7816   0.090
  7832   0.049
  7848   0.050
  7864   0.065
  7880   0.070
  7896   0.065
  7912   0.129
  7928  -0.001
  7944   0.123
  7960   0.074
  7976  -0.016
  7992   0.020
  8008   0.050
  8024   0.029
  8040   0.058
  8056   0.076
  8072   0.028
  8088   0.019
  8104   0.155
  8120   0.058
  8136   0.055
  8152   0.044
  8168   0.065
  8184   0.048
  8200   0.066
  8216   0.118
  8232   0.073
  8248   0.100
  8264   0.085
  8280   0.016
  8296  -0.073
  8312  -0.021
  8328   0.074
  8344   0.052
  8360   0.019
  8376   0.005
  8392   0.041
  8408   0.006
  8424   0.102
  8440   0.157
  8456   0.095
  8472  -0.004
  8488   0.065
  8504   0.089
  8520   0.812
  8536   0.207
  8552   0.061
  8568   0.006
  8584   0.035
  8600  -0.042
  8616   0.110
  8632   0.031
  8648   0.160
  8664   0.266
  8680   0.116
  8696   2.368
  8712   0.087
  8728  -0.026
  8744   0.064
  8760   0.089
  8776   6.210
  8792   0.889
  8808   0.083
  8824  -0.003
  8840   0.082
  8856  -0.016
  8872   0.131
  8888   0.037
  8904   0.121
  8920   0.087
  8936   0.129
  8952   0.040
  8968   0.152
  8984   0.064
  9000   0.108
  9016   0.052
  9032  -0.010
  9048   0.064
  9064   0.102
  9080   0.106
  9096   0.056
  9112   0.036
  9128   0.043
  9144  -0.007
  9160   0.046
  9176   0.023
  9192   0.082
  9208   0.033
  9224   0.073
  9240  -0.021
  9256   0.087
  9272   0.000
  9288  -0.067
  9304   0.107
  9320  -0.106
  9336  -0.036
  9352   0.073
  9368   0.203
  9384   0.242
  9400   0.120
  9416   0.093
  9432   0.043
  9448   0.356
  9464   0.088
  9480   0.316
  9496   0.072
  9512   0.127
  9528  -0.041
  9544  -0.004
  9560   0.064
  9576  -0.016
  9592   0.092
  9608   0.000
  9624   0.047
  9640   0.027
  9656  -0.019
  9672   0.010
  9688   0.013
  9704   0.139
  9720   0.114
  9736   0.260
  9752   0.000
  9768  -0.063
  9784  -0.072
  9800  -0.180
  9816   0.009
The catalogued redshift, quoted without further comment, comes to 0.75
